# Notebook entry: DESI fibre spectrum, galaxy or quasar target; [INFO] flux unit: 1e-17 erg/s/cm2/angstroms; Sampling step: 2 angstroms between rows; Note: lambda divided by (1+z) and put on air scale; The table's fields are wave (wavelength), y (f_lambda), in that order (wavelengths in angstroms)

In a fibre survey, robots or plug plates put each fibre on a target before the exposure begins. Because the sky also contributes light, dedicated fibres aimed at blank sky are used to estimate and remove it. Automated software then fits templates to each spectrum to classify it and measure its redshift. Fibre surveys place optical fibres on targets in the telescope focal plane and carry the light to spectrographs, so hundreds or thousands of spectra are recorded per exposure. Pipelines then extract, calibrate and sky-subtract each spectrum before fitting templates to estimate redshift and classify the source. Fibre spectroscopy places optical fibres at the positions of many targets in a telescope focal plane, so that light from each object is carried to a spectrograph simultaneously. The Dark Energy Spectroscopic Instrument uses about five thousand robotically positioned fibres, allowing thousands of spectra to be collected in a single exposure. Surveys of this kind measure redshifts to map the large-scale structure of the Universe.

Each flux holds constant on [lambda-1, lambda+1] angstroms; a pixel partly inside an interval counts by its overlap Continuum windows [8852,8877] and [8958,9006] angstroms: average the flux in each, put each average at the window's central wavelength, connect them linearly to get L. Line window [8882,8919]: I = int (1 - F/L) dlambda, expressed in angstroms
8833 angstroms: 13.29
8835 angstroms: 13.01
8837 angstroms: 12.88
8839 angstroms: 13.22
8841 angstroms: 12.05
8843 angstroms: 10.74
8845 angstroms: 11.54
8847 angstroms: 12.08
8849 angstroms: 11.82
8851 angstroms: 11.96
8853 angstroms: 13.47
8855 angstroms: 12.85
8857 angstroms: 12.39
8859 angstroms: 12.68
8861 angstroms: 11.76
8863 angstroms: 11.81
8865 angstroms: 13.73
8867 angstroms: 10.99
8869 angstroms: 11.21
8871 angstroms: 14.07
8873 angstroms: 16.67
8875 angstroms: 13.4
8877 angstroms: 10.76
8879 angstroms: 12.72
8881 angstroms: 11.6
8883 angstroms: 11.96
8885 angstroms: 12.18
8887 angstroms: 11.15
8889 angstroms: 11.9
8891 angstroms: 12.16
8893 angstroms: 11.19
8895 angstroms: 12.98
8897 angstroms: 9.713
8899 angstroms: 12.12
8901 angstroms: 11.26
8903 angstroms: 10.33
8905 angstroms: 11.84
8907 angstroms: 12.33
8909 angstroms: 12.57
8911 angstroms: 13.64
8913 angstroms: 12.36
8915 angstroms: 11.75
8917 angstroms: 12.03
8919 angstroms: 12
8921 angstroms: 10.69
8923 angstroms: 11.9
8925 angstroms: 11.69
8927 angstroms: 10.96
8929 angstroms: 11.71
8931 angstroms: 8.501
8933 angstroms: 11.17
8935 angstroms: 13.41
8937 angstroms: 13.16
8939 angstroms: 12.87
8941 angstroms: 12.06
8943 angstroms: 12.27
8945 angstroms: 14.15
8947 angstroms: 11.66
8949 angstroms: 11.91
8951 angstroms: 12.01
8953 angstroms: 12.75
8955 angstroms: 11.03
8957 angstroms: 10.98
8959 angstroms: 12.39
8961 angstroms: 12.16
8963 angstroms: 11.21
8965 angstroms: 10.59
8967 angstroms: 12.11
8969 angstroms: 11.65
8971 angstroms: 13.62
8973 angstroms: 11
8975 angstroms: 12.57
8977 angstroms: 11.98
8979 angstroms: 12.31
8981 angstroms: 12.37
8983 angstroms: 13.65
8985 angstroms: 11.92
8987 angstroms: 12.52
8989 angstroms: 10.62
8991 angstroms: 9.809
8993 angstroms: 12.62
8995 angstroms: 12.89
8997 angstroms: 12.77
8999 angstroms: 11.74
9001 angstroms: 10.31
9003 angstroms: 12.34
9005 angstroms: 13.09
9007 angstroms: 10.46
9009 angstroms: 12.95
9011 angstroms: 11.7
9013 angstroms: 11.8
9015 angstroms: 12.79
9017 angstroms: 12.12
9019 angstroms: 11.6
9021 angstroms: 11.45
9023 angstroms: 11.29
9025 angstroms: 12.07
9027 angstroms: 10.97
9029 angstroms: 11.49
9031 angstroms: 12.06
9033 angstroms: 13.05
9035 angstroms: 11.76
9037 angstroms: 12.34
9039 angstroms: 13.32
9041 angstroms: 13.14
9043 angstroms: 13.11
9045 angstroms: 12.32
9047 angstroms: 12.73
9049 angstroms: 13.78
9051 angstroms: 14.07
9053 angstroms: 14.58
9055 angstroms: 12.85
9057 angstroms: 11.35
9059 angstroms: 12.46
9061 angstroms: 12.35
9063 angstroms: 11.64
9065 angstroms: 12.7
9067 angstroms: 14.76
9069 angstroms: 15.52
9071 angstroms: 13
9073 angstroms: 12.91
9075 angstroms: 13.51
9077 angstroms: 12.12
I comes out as 2.1 angstroms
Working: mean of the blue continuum 12.8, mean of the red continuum 12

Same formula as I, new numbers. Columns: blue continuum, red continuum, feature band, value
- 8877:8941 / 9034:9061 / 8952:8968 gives 0.7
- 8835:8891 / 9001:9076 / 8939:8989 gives 1.5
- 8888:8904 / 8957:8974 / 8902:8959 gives -1.5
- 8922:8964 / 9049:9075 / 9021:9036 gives 1.2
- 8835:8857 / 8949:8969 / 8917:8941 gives 0.4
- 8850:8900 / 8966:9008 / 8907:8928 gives 0.4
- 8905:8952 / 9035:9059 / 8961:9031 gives 3.7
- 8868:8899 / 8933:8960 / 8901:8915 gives 0.2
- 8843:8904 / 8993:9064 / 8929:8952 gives 0.2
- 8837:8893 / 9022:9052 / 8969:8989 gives 0.2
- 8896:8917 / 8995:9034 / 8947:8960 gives 0.0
